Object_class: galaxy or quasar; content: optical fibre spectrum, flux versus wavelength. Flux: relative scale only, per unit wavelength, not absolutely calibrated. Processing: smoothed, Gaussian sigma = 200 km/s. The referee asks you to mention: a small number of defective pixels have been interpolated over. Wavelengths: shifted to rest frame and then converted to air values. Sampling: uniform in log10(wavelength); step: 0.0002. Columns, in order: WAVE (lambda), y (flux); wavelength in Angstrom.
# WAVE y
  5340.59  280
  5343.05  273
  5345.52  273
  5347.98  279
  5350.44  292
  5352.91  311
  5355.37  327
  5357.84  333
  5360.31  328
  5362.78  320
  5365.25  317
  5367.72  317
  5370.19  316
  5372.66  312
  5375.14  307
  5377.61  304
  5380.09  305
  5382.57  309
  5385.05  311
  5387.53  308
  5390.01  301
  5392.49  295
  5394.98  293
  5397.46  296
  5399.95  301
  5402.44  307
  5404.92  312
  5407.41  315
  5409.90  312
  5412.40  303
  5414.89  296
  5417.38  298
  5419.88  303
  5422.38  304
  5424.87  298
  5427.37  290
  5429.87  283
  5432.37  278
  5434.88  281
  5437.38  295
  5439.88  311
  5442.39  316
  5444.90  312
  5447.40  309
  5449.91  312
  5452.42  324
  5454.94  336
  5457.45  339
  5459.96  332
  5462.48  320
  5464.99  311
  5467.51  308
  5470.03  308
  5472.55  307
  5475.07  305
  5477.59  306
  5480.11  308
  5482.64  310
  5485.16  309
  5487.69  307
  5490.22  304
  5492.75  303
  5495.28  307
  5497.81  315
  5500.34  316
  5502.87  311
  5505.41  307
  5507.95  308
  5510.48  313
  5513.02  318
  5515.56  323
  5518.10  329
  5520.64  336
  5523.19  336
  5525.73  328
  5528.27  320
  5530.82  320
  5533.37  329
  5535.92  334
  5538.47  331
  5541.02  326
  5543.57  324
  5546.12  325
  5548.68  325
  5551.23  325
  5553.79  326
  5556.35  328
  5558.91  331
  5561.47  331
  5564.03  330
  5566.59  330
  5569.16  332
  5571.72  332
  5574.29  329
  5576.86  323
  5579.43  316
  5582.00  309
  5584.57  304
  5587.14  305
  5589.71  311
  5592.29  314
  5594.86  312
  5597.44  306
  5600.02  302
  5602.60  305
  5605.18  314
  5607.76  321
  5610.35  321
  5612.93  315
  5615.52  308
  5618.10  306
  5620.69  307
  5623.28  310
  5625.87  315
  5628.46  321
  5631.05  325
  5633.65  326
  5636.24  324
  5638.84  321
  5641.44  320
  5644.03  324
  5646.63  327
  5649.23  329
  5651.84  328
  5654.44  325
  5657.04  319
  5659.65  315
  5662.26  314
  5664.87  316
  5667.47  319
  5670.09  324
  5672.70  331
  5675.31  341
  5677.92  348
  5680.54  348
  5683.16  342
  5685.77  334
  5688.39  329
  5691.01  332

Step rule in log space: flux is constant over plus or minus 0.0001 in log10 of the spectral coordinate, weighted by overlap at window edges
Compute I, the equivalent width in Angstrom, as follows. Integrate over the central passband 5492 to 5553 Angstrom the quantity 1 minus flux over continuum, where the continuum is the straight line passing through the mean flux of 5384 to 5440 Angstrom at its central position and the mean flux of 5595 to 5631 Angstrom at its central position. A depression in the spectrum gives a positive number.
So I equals -3.0 Angstrom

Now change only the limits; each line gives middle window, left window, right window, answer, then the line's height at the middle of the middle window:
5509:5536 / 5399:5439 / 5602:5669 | -1.5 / 308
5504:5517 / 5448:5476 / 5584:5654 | 0.1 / 317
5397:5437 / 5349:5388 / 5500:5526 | 2.2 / 316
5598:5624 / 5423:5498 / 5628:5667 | 0.7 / 319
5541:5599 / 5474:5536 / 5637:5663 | -0.5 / 319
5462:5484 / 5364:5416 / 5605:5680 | 0.2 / 312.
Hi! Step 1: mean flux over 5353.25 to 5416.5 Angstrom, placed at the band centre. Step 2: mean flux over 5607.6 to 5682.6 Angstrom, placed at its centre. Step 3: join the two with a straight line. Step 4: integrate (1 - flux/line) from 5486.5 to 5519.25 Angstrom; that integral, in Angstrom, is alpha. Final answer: 0.3 Angstrom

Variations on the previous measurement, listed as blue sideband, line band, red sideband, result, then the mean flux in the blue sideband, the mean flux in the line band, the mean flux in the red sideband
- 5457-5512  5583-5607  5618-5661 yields 0.7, 311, 308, 320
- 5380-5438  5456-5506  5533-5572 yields 0.4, 300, 312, 329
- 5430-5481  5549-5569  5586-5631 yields -1.1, 310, 329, 312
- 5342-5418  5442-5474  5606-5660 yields -0.8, 306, 318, 319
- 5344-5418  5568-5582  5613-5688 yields -0.3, 307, 325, 324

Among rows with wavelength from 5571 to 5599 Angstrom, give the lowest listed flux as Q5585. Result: 304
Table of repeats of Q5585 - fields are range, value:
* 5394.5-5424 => 293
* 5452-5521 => 303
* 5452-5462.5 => 320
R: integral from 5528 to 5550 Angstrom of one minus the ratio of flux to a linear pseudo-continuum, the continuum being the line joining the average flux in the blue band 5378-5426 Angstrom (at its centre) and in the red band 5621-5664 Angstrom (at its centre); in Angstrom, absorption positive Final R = -0.9 Angstrom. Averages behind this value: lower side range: 304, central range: 326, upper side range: 321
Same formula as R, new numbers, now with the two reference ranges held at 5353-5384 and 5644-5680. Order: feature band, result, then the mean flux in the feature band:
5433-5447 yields 0.7 Angstrom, 302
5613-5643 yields 0.8 Angstrom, 317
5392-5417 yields 1.1 Angstrom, 303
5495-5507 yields 0.3 Angstrom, 311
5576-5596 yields 0.7 Angstrom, 312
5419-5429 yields 0.6 Angstrom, 298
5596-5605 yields 0.5 Angstrom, 306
